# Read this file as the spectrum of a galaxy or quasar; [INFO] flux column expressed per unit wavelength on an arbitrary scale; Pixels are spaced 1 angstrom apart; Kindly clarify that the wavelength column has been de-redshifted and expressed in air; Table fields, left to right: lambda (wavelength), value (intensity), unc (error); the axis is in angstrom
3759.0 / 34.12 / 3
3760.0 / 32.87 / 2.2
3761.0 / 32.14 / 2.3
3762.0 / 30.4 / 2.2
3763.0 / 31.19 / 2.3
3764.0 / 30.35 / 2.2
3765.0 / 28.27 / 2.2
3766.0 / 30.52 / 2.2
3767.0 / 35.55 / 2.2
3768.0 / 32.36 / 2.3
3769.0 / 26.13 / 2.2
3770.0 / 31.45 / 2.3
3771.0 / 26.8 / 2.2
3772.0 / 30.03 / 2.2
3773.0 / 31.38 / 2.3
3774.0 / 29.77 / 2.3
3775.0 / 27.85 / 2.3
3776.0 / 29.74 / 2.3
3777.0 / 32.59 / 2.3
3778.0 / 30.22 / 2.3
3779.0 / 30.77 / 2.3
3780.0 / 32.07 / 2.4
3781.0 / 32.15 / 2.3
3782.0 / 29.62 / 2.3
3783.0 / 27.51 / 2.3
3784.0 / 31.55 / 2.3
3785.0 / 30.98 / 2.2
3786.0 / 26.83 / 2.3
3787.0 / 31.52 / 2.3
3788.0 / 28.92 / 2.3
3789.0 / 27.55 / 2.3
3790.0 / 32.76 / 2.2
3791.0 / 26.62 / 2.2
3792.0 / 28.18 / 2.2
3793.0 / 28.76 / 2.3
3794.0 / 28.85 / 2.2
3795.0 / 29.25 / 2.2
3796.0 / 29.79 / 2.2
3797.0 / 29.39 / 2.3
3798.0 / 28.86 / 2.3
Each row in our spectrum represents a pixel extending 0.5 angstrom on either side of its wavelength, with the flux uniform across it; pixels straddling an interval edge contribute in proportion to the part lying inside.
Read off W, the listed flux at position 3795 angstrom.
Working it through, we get 29.25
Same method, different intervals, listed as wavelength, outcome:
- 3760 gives 32.87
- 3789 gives 27.55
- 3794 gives 28.85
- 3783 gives 27.51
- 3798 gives 28.86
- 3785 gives 30.98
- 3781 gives 32.15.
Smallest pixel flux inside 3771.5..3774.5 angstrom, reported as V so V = 29.77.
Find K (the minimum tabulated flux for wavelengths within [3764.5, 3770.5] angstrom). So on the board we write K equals 26.13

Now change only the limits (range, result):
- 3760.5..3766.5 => 28.27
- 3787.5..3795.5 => 26.62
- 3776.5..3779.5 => 30.22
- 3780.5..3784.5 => 27.51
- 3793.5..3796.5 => 28.85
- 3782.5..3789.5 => 26.83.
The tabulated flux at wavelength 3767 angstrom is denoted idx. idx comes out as 35.55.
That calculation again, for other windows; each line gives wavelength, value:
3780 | 32.07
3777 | 32.59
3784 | 31.55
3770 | 31.45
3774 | 29.77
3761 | 32.14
